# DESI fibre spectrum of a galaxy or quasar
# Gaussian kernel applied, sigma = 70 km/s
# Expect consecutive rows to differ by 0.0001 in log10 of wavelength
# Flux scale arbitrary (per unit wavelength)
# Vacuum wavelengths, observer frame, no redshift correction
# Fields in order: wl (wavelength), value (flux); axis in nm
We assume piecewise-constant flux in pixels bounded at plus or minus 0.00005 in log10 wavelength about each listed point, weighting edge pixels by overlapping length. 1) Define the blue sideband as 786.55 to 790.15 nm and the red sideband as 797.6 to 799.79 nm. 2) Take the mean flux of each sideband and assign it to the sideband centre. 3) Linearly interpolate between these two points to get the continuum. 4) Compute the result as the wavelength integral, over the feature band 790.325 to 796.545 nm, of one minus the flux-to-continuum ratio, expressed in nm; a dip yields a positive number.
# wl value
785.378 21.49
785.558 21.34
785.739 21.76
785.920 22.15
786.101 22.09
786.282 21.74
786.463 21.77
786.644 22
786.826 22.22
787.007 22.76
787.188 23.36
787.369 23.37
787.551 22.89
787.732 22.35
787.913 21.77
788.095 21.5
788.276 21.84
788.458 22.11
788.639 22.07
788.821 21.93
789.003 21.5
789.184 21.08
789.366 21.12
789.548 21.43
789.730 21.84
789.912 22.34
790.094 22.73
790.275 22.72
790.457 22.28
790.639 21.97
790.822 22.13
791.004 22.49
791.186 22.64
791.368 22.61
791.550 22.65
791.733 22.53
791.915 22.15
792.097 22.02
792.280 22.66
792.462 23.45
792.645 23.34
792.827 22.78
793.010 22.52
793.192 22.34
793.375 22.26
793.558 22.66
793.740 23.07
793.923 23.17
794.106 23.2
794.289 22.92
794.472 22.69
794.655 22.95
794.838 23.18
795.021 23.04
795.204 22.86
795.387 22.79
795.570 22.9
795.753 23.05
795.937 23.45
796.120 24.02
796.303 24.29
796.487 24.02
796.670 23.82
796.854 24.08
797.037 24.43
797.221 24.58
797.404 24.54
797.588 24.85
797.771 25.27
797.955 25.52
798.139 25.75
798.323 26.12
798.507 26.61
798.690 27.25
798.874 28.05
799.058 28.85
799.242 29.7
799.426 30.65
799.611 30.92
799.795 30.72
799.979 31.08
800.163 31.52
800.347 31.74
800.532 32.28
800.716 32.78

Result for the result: 0.50 nm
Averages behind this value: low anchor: 22.1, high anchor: 27.7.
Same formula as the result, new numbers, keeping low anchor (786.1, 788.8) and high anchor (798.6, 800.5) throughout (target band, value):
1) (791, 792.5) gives 0.149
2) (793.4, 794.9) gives 0.206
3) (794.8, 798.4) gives 0.519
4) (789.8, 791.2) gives 0.106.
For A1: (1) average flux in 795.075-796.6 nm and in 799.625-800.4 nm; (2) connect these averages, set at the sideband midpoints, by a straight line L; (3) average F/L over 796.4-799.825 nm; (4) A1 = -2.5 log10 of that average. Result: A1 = 0.05 mag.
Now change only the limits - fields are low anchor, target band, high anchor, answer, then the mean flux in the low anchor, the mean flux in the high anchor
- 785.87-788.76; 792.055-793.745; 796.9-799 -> 0.06 mag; 22.2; 25.8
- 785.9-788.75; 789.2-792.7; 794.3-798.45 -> 0.03 mag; 22.2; 24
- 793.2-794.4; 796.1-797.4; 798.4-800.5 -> 0.10 mag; 22.8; 29.8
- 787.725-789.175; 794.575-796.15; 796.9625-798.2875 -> 0.05 mag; 21.8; 25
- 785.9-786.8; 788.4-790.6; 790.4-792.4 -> 0.01 mag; 21.9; 22.4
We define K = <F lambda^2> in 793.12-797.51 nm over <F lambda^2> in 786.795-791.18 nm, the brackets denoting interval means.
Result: 1.07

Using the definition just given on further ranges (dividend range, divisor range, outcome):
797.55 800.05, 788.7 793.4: 1.28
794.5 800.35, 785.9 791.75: 1.19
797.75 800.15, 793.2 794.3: 1.26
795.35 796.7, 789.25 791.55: 1.08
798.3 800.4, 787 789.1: 1.36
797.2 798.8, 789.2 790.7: 1.19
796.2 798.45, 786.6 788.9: 1.14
